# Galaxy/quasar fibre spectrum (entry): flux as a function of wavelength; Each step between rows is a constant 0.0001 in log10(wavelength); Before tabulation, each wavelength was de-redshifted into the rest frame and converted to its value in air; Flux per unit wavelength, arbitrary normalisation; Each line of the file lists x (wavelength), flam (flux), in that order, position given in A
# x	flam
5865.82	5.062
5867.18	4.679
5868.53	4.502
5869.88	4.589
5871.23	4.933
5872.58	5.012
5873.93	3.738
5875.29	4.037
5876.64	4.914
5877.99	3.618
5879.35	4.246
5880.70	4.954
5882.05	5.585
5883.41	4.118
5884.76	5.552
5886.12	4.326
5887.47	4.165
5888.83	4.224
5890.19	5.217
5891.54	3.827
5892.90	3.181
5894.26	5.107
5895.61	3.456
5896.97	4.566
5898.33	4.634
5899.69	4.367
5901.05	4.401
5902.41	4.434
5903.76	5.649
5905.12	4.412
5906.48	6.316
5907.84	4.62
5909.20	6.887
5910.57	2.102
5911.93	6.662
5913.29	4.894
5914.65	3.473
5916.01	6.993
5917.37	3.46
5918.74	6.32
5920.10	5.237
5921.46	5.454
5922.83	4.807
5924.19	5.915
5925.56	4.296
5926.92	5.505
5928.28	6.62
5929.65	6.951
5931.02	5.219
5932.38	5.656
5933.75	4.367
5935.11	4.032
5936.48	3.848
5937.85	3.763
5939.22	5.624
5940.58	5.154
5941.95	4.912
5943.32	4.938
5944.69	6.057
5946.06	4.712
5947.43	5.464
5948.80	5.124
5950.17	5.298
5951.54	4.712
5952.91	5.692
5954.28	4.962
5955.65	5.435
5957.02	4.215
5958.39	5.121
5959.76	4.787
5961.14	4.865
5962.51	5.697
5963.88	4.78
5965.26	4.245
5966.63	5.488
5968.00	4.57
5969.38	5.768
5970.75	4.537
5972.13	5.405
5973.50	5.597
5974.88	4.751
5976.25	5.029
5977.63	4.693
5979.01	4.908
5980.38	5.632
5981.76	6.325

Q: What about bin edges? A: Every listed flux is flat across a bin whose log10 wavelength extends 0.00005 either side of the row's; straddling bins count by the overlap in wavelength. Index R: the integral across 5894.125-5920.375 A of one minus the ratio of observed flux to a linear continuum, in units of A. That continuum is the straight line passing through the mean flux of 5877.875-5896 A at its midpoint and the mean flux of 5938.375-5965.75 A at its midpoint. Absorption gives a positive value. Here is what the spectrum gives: -1.4 A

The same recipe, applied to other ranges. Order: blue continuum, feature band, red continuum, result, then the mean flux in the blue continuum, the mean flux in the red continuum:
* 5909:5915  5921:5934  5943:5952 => -1.56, 4.71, 5.21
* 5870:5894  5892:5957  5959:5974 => -3.23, 4.46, 5.06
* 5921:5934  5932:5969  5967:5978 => 2.35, 5.51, 5.07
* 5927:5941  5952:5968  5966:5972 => 0.37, 5.14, 5.11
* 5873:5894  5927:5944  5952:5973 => -1.01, 4.4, 5.04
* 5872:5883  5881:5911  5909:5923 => 0.92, 4.5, 5.06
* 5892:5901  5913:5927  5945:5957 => -1.49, 4.22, 5.15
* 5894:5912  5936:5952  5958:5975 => -0.11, 4.76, 5.05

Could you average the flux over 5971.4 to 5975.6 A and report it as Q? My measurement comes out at 5.24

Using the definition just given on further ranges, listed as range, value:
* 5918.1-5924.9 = 5.54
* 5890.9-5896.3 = 3.89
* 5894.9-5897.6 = 4.02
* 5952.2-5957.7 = 5.08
